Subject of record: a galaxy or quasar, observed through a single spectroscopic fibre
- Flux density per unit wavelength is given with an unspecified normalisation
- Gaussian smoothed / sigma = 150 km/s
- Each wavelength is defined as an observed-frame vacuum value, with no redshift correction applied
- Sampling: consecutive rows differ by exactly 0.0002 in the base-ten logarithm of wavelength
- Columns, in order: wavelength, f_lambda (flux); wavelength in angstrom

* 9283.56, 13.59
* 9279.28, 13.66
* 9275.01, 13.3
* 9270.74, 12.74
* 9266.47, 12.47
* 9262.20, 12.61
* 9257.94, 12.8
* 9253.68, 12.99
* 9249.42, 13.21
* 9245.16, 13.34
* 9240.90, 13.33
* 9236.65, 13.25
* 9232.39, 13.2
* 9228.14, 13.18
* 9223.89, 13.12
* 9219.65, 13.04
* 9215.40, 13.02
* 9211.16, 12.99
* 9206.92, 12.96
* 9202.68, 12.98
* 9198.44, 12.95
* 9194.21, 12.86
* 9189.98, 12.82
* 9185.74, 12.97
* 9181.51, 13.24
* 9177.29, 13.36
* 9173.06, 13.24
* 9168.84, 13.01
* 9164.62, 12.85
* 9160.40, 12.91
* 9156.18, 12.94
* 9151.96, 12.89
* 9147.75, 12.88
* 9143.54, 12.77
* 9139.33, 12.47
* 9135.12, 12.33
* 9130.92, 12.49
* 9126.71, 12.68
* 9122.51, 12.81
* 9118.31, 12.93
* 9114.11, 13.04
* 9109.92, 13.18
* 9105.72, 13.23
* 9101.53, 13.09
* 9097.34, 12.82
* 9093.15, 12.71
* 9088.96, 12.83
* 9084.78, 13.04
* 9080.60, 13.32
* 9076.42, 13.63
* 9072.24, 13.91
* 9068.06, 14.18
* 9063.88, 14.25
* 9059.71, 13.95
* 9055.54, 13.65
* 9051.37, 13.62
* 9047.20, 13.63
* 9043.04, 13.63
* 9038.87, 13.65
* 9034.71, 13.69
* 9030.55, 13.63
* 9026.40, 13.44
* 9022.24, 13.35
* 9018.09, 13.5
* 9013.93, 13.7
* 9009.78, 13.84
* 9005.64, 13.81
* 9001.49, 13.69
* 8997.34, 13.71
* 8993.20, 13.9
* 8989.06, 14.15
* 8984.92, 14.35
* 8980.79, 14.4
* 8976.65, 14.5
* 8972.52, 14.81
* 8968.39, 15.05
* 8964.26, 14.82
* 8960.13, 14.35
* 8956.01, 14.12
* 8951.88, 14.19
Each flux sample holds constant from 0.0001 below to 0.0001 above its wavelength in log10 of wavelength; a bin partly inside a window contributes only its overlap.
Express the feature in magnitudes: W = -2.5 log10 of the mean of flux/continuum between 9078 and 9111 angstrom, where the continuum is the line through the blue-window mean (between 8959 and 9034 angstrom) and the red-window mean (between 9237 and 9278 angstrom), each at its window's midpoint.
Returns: 0.05 mag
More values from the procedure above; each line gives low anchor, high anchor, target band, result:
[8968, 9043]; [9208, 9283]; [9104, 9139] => 0.06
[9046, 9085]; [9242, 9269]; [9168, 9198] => 0.01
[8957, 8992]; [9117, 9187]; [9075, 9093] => 0.03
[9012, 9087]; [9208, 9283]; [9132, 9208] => 0.03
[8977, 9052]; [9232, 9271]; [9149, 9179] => 0.02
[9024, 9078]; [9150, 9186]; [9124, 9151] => 0.05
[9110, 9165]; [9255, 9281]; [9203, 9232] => -0.02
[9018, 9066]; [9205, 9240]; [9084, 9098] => 0.06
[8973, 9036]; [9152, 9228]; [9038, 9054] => 0.00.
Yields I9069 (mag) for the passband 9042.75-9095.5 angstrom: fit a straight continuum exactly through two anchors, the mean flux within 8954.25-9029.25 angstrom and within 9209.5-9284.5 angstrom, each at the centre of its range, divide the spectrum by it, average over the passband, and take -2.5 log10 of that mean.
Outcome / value 0.02 mag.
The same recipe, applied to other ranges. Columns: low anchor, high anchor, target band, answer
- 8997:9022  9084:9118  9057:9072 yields -0.06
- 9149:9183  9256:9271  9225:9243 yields -0.04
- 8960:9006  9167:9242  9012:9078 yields 0.02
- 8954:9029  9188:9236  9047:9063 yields 0.00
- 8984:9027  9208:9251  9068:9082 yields -0.01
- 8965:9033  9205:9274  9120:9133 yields 0.07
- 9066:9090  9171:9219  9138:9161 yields 0.03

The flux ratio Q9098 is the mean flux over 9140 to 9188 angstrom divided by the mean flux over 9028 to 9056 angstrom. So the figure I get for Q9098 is 0.95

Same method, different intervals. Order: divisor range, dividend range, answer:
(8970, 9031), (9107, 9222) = 0.93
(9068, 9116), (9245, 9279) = 0.98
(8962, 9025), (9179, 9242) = 0.93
